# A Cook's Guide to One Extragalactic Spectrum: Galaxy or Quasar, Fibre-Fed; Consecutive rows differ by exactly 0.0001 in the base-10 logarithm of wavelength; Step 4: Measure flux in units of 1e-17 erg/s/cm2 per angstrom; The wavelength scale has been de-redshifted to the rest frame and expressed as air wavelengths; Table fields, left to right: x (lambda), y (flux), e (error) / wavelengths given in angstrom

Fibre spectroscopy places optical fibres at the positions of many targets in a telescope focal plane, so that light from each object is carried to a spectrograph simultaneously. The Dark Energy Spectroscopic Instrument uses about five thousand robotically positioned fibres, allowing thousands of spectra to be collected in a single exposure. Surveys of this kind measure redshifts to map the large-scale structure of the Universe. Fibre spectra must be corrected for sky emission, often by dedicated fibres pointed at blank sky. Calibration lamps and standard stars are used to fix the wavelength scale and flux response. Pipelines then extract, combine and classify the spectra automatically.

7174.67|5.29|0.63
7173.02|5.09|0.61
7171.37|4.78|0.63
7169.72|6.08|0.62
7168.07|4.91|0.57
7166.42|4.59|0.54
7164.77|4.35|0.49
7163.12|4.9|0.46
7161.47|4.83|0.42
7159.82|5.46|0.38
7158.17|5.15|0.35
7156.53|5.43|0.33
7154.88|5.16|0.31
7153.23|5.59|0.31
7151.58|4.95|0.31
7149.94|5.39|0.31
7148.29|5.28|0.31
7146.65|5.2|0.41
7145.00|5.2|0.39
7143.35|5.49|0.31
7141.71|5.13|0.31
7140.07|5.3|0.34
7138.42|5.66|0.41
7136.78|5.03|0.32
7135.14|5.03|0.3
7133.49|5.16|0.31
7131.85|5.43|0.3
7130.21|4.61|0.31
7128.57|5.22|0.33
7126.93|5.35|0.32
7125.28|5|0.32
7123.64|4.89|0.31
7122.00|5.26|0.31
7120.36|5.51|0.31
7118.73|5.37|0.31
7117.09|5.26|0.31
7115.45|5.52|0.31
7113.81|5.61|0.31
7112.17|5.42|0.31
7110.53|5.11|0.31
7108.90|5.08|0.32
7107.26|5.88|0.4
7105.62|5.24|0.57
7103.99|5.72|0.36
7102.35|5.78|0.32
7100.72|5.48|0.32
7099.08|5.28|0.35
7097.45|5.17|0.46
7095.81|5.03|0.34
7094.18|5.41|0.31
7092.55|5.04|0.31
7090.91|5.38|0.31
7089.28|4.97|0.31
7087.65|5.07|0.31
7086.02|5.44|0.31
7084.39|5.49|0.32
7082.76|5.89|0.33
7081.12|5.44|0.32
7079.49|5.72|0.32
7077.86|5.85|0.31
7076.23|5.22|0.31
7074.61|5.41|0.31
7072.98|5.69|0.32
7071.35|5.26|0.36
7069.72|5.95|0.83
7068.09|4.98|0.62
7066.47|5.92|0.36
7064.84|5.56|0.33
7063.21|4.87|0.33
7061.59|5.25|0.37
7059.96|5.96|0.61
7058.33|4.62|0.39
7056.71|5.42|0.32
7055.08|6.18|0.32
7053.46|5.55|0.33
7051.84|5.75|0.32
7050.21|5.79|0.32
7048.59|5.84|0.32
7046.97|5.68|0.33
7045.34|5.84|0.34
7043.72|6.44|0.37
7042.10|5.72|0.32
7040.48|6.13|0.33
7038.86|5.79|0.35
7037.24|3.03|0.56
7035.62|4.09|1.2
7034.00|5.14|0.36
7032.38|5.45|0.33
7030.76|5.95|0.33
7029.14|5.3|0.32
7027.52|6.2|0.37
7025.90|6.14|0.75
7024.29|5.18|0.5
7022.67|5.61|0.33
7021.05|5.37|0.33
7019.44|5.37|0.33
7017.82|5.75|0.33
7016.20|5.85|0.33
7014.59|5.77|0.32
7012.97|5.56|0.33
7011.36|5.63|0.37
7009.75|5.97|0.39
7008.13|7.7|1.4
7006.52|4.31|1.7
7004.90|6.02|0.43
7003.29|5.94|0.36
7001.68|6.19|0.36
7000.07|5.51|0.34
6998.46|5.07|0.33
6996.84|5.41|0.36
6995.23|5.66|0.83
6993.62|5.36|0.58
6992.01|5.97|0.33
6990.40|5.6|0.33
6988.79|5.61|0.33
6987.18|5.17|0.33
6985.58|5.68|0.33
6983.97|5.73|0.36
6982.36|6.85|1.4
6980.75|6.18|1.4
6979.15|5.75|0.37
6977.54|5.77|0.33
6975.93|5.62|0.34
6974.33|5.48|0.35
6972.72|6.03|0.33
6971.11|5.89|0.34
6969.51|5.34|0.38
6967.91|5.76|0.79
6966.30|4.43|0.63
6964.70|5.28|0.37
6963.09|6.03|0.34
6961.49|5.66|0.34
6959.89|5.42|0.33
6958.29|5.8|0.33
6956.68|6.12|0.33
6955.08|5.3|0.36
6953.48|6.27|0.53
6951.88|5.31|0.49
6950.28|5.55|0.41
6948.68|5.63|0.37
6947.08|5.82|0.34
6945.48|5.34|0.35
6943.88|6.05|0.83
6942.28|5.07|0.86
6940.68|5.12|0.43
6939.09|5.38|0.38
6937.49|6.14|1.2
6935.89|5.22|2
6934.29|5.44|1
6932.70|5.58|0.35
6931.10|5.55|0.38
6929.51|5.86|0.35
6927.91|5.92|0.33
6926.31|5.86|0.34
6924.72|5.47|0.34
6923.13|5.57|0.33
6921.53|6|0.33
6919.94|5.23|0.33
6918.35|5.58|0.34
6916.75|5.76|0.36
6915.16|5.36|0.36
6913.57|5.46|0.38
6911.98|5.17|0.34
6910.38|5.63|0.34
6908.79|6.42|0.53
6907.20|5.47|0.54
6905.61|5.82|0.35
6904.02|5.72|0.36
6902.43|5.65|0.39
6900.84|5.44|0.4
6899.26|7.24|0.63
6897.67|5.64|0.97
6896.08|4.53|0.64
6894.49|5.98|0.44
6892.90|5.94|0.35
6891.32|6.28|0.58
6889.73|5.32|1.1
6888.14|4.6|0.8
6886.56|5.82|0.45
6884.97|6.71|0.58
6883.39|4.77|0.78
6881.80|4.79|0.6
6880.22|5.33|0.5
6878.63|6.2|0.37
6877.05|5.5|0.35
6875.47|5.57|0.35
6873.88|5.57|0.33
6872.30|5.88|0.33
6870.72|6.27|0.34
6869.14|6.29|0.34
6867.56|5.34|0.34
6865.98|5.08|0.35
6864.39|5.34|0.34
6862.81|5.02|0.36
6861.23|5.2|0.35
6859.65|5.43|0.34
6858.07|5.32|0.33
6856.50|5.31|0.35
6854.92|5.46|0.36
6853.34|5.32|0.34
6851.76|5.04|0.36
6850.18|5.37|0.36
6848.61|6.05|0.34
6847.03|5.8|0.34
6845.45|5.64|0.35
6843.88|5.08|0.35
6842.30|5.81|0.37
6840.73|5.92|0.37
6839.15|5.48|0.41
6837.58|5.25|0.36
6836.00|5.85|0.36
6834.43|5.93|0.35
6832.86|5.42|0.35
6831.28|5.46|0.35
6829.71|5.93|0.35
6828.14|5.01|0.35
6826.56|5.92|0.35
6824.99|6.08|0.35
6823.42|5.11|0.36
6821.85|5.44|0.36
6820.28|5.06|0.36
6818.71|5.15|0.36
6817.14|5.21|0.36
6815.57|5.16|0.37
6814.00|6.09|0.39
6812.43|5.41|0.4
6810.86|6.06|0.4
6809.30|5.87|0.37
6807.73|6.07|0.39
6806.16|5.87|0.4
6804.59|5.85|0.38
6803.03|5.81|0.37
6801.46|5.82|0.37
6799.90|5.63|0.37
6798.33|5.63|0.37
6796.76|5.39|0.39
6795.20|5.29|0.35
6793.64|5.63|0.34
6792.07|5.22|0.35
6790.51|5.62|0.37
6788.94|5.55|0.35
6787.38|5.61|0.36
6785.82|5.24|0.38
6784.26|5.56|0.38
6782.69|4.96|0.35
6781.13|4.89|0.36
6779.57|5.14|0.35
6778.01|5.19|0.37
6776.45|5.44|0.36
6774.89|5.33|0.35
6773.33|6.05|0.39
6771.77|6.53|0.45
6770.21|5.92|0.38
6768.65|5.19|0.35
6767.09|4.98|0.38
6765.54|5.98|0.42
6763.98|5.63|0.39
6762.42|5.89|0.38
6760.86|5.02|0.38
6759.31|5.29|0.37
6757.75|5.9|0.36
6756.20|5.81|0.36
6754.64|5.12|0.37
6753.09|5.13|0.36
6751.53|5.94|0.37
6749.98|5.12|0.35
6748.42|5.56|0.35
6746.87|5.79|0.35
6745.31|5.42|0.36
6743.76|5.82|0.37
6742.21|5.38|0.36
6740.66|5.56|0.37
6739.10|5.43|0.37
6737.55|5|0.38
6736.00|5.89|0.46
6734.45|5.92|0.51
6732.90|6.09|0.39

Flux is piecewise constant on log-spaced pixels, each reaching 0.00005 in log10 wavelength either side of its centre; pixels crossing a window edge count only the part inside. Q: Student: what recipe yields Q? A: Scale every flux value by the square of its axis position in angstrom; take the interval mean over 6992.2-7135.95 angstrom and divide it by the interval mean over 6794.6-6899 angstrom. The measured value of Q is 1.05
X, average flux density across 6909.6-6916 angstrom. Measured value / 5.41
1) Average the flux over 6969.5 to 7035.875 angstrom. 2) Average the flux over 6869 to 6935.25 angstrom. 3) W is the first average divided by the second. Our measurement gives 1.00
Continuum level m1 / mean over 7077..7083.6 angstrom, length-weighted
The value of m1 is 5.71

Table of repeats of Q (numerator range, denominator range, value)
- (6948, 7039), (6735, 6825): 1.08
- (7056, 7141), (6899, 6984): 0.99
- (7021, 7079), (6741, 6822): 1.08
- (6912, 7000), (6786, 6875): 1.05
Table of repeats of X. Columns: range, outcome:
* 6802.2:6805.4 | 5.83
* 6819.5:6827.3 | 5.52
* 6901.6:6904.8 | 5.68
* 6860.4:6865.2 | 5.18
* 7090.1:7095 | 5.28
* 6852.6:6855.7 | 5.39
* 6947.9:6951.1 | 5.59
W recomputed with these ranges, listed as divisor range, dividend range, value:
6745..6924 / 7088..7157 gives 0.95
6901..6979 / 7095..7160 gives 0.94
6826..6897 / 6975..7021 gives 1.04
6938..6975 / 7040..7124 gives 0.98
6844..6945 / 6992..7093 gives 0.99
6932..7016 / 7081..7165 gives 0.93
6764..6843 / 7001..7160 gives 0.98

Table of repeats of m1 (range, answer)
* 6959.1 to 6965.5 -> 5.6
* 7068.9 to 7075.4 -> 5.57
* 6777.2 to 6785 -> 5.14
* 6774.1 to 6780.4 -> 5.28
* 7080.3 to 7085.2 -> 5.6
